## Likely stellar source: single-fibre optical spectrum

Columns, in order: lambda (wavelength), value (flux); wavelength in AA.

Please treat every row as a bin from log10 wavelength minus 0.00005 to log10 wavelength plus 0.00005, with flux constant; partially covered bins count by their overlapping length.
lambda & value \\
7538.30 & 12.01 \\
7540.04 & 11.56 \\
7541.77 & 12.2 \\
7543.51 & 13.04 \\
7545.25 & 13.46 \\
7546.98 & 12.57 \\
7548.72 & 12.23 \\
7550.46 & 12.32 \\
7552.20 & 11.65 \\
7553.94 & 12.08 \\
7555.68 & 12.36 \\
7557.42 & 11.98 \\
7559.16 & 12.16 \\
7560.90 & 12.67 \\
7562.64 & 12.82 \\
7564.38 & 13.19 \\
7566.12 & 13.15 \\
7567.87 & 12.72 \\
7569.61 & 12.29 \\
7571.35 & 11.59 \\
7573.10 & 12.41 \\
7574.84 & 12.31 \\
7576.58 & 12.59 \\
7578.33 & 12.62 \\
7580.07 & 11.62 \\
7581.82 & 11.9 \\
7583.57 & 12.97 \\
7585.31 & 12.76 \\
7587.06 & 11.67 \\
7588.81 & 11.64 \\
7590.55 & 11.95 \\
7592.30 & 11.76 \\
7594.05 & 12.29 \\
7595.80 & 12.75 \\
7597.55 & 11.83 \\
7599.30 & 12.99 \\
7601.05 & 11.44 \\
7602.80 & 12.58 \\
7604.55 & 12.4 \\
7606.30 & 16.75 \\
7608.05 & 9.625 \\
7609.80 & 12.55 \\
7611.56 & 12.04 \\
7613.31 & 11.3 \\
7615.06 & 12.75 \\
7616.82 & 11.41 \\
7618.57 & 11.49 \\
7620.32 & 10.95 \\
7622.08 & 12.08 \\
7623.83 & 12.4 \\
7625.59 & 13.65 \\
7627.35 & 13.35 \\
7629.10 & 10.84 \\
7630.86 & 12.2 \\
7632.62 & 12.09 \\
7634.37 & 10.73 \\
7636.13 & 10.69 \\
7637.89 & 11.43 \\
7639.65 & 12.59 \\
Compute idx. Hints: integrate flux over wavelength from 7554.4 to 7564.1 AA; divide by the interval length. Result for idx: 12.4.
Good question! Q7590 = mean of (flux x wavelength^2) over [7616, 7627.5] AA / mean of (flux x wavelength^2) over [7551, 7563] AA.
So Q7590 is 1.01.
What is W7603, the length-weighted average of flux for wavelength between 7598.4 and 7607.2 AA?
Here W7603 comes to 13.2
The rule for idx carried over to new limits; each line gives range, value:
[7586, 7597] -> 12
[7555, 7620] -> 12.3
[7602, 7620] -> 12.3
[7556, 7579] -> 12.5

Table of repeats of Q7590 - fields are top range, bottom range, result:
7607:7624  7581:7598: 0.97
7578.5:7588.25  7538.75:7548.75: 0.98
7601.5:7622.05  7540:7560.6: 1.00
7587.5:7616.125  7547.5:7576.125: 1.00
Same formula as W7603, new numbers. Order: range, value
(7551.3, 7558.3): 12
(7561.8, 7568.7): 13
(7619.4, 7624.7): 11.8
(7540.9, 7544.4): 12.6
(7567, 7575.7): 12.3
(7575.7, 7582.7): 12.2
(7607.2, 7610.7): 11.1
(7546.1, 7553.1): 12.2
